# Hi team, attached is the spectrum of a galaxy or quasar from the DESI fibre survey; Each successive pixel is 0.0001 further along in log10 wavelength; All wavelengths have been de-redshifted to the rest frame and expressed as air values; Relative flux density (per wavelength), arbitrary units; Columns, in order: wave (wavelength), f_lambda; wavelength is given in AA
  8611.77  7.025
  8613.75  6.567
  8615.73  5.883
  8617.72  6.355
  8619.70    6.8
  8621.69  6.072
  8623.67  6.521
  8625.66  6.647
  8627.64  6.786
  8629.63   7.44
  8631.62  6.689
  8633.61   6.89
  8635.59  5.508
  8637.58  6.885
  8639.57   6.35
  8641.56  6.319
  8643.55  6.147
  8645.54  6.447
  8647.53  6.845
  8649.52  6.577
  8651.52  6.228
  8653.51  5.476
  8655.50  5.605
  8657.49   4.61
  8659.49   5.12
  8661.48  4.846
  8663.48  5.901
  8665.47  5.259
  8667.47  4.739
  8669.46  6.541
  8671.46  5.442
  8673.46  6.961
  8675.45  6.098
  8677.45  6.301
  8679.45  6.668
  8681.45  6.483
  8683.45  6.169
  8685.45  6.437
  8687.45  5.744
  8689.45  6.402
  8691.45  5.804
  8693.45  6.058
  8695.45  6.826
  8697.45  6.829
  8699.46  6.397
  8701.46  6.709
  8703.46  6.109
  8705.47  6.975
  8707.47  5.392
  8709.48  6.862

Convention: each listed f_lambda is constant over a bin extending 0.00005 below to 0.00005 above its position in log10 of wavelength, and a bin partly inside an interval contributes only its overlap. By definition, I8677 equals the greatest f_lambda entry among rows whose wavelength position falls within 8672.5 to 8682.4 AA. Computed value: 6.961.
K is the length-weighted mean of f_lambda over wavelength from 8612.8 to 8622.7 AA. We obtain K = 6.34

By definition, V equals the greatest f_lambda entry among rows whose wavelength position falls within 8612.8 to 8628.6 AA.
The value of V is 6.8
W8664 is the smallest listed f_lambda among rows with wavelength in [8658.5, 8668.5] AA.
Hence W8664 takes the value 4.739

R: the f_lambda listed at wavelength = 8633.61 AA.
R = 6.89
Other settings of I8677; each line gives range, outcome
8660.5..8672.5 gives 6.541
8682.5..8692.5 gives 6.437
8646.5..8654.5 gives 6.845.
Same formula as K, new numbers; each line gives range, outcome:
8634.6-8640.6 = 6.25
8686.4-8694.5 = 6.01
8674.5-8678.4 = 6.2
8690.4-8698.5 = 6.38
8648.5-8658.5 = 5.7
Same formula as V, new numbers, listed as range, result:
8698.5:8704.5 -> 6.709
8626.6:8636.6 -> 7.44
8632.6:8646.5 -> 6.89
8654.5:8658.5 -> 5.605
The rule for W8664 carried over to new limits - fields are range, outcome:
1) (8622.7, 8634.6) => 6.521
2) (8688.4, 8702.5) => 5.804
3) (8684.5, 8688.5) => 5.744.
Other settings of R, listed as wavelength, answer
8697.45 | 6.829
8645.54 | 6.447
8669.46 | 6.541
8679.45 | 6.668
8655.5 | 5.605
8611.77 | 7.025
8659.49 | 5.12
